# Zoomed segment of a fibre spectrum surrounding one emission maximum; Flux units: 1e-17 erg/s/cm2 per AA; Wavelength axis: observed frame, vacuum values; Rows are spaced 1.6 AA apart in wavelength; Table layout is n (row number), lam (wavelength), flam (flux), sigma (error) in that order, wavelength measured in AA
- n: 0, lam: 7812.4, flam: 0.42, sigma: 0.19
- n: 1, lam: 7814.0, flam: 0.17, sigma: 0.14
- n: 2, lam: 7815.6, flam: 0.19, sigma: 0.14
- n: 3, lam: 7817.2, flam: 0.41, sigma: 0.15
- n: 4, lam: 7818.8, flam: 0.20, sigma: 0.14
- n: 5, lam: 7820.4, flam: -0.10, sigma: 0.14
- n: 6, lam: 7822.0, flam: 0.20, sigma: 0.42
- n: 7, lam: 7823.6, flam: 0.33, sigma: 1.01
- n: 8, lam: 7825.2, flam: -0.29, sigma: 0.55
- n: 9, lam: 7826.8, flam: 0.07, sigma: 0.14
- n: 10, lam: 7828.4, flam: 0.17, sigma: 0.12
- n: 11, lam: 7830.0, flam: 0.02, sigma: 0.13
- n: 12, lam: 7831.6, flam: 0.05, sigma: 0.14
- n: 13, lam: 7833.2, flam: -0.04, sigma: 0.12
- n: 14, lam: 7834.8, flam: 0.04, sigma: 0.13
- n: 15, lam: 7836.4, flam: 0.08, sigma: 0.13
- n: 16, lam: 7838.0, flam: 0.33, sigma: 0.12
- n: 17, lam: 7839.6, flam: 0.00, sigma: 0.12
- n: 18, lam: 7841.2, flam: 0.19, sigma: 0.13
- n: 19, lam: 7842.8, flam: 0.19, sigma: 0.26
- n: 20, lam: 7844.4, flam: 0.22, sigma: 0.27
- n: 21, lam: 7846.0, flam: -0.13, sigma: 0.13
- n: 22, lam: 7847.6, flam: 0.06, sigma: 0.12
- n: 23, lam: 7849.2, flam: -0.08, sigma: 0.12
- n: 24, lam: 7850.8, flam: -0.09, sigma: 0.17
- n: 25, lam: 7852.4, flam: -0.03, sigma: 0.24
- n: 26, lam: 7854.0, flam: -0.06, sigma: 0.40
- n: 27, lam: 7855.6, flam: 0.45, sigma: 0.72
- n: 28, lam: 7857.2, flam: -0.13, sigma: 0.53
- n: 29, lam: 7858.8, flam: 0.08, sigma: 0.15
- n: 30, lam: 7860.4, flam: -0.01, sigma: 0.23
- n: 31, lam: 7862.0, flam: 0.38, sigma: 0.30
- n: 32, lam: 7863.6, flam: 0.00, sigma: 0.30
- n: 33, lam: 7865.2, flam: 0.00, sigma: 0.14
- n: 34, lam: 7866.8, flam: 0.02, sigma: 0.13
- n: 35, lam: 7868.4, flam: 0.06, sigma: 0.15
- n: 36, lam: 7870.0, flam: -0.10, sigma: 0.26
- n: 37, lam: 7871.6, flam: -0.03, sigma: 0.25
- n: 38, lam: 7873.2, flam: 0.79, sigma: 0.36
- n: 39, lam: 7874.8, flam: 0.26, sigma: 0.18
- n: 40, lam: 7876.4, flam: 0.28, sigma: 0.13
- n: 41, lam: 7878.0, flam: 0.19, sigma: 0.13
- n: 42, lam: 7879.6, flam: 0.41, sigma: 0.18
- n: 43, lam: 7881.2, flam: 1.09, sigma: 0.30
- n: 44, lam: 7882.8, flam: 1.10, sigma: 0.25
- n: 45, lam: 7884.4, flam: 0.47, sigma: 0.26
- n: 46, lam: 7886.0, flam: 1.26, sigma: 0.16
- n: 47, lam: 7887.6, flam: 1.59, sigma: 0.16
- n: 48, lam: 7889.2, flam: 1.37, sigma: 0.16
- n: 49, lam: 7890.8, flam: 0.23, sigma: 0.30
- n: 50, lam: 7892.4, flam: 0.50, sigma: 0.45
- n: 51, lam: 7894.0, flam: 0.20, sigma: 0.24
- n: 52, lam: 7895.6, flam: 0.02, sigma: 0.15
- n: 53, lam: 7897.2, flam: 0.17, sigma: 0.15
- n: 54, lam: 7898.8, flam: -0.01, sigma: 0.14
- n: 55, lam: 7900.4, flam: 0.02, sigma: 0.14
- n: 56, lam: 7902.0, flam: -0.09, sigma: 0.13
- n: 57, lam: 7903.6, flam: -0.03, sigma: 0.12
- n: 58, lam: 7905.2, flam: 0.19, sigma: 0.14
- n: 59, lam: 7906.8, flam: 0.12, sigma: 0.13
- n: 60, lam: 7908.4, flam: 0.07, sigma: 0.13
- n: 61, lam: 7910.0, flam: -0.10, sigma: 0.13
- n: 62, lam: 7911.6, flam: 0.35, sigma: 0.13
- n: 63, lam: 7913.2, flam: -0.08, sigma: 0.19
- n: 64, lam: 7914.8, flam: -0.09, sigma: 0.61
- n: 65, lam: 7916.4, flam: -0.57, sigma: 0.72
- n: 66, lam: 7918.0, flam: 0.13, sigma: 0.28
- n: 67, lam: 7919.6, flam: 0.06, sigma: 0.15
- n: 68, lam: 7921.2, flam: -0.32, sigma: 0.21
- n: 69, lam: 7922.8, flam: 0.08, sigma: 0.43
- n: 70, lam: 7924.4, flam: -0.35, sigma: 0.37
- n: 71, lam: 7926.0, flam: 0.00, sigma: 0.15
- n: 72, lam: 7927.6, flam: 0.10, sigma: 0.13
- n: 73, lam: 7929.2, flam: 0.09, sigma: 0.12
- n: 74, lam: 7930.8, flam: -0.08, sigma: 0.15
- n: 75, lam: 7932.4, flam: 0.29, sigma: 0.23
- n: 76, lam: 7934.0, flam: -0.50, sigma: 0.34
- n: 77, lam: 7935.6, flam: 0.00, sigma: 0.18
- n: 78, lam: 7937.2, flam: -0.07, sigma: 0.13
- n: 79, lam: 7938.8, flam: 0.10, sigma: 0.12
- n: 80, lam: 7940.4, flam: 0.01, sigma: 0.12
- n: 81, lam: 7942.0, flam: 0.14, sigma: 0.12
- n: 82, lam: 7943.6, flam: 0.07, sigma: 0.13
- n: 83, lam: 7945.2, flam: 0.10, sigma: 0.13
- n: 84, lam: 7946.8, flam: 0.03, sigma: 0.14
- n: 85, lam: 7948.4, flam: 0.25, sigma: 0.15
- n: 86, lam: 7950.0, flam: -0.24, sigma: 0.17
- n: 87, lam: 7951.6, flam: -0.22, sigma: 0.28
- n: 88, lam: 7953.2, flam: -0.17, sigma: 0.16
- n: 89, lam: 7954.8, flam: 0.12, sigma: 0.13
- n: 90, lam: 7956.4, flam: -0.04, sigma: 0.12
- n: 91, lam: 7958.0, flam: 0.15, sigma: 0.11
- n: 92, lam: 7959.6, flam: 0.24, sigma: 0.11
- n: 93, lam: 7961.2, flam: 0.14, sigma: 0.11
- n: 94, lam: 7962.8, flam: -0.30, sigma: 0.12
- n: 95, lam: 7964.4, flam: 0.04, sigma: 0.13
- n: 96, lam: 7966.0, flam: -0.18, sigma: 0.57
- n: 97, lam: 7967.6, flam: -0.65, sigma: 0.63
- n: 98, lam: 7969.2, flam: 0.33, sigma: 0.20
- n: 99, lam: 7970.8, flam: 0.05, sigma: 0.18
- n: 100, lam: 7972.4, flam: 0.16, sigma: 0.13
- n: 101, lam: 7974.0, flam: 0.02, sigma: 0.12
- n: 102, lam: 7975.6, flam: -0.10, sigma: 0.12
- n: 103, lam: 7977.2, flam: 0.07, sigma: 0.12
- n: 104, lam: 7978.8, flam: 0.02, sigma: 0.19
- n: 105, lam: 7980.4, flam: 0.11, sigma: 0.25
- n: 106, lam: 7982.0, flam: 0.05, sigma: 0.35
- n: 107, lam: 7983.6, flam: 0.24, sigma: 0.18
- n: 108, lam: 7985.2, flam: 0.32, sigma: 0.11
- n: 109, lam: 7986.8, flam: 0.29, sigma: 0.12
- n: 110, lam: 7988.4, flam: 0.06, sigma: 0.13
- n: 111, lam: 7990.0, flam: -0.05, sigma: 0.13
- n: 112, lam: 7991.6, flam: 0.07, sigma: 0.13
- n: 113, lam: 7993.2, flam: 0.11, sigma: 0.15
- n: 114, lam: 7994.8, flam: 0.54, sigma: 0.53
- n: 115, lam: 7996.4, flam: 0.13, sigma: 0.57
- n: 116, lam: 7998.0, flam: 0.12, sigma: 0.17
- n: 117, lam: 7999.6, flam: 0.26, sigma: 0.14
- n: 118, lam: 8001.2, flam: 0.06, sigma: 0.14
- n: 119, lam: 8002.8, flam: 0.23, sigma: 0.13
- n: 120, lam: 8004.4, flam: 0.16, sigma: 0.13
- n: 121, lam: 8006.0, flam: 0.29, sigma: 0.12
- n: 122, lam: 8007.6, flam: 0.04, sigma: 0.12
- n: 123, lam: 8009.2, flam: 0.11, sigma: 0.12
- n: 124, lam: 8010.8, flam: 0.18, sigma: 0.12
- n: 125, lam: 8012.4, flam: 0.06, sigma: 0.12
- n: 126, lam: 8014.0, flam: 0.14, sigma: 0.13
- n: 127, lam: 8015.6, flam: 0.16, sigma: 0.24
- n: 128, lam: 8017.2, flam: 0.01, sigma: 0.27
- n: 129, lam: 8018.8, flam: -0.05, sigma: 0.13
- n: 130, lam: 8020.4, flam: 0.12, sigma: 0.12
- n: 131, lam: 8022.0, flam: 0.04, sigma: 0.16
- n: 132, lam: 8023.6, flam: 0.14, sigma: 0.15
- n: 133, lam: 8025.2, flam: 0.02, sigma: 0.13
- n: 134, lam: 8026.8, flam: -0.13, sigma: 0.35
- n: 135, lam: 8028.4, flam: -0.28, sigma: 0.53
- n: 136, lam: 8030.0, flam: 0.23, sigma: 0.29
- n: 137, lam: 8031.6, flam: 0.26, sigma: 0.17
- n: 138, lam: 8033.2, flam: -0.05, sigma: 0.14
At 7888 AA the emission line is [O II] 3727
